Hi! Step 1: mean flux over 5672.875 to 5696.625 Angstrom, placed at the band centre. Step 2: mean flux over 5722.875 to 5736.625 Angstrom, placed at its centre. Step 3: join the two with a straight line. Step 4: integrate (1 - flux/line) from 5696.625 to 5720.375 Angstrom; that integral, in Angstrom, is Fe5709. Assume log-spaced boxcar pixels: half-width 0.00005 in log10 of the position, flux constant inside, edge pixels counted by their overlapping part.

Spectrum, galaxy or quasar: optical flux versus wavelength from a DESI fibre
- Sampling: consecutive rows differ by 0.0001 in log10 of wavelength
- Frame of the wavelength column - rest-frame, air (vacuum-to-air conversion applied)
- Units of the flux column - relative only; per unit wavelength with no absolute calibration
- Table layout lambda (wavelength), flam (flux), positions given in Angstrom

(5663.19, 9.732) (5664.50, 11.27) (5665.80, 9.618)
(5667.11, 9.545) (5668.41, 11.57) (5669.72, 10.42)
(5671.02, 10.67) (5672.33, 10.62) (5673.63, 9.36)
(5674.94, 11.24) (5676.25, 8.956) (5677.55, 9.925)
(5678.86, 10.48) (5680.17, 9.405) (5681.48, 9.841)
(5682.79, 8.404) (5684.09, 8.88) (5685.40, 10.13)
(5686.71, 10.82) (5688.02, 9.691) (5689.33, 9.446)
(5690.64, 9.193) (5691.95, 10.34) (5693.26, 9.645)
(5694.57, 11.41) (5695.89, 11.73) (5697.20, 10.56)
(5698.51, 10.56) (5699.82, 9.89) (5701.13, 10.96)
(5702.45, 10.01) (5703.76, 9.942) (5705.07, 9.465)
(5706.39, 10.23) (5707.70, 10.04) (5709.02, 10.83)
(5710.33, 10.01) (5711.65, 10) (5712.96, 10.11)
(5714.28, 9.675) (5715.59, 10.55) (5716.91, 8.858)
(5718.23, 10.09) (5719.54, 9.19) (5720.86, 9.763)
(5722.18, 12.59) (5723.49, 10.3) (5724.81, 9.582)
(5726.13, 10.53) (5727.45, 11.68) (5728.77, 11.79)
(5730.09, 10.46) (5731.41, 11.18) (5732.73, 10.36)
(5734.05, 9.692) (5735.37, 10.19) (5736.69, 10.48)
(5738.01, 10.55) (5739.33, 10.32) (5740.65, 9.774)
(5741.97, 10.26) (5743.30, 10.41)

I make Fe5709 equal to 0.5 Angstrom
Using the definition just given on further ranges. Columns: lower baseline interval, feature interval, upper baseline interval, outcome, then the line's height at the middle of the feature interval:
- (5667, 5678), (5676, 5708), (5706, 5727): 0.7 Angstrom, 10.2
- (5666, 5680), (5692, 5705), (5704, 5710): -0.4 Angstrom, 10.1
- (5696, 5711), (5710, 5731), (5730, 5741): 0.0 Angstrom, 10.3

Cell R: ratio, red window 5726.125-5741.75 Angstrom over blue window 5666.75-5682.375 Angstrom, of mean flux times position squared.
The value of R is 1.1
